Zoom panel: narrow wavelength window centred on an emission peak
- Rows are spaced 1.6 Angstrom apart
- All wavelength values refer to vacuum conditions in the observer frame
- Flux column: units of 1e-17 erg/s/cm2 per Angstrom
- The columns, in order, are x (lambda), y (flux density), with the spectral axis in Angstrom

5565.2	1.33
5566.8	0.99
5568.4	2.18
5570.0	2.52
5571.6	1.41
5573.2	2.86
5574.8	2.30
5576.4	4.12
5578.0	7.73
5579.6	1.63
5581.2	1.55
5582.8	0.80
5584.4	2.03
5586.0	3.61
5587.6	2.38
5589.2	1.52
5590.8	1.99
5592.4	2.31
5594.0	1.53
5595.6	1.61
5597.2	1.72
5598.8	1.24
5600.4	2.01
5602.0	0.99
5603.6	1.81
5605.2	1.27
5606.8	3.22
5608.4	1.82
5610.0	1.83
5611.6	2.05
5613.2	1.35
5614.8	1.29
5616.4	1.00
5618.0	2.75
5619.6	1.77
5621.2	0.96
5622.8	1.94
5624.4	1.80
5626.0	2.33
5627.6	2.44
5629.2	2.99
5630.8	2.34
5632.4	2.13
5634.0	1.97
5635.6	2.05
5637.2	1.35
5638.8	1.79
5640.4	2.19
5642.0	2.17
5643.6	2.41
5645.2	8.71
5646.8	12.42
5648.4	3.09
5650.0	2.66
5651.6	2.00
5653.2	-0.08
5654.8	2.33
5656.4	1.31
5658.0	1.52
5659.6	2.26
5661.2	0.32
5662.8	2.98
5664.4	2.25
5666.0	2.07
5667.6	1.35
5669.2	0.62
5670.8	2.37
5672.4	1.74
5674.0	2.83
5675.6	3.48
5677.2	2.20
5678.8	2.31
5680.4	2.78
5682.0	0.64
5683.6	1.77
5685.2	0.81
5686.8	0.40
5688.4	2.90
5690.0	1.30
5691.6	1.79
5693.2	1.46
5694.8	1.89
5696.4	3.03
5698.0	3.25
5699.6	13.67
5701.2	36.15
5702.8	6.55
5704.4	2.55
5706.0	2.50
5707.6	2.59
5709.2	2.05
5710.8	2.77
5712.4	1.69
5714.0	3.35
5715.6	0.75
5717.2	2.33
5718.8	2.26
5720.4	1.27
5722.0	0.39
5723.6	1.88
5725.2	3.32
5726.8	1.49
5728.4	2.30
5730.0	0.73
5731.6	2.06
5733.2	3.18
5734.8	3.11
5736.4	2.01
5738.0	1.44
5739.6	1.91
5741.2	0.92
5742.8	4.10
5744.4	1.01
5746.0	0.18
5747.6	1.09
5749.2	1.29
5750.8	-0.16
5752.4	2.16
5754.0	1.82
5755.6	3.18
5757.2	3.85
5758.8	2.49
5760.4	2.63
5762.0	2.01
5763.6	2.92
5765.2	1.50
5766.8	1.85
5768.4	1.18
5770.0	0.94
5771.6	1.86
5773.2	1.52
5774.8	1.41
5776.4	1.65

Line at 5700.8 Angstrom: [O III] 5007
